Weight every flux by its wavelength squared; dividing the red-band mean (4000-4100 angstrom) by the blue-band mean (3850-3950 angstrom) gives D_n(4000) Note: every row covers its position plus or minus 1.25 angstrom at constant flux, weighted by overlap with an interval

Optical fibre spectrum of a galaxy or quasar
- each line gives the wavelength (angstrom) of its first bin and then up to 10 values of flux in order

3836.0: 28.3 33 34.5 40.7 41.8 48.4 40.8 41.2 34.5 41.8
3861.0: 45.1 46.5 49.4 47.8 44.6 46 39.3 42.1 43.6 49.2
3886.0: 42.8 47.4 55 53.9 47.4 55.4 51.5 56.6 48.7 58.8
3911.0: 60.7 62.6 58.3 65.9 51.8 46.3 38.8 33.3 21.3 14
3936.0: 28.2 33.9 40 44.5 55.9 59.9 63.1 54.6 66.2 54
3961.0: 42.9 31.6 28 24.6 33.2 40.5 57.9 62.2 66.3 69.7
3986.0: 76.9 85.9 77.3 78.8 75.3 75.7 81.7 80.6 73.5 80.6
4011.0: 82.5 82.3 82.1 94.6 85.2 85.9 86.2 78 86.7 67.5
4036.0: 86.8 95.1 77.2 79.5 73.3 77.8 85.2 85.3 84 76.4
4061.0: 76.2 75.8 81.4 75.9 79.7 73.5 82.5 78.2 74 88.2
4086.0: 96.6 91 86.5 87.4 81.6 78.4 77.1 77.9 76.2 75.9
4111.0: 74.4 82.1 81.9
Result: 1.91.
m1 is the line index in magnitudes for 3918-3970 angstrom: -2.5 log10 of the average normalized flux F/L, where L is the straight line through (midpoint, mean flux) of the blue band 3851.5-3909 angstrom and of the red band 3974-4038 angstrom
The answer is 0.423 mag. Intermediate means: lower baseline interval 47.1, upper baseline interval 78.2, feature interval 42.4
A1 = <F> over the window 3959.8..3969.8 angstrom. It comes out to 31.7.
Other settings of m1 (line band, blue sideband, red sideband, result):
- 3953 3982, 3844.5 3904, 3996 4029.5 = 0.45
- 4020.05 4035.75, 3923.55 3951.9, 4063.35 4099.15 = -0.23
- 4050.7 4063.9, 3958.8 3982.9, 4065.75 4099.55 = -0.09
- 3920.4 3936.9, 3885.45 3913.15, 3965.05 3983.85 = 0.48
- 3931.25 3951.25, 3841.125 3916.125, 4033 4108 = 0.41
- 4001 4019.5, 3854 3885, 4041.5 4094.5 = -0.17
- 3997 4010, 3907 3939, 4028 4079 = -0.18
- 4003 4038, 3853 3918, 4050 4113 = -0.17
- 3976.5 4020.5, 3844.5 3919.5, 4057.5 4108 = -0.16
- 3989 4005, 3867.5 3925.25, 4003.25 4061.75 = -0.07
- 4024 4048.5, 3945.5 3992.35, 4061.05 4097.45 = -0.14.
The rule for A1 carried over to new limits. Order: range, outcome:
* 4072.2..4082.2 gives 77.1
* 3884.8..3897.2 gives 49.3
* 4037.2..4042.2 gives 86.2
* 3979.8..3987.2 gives 71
